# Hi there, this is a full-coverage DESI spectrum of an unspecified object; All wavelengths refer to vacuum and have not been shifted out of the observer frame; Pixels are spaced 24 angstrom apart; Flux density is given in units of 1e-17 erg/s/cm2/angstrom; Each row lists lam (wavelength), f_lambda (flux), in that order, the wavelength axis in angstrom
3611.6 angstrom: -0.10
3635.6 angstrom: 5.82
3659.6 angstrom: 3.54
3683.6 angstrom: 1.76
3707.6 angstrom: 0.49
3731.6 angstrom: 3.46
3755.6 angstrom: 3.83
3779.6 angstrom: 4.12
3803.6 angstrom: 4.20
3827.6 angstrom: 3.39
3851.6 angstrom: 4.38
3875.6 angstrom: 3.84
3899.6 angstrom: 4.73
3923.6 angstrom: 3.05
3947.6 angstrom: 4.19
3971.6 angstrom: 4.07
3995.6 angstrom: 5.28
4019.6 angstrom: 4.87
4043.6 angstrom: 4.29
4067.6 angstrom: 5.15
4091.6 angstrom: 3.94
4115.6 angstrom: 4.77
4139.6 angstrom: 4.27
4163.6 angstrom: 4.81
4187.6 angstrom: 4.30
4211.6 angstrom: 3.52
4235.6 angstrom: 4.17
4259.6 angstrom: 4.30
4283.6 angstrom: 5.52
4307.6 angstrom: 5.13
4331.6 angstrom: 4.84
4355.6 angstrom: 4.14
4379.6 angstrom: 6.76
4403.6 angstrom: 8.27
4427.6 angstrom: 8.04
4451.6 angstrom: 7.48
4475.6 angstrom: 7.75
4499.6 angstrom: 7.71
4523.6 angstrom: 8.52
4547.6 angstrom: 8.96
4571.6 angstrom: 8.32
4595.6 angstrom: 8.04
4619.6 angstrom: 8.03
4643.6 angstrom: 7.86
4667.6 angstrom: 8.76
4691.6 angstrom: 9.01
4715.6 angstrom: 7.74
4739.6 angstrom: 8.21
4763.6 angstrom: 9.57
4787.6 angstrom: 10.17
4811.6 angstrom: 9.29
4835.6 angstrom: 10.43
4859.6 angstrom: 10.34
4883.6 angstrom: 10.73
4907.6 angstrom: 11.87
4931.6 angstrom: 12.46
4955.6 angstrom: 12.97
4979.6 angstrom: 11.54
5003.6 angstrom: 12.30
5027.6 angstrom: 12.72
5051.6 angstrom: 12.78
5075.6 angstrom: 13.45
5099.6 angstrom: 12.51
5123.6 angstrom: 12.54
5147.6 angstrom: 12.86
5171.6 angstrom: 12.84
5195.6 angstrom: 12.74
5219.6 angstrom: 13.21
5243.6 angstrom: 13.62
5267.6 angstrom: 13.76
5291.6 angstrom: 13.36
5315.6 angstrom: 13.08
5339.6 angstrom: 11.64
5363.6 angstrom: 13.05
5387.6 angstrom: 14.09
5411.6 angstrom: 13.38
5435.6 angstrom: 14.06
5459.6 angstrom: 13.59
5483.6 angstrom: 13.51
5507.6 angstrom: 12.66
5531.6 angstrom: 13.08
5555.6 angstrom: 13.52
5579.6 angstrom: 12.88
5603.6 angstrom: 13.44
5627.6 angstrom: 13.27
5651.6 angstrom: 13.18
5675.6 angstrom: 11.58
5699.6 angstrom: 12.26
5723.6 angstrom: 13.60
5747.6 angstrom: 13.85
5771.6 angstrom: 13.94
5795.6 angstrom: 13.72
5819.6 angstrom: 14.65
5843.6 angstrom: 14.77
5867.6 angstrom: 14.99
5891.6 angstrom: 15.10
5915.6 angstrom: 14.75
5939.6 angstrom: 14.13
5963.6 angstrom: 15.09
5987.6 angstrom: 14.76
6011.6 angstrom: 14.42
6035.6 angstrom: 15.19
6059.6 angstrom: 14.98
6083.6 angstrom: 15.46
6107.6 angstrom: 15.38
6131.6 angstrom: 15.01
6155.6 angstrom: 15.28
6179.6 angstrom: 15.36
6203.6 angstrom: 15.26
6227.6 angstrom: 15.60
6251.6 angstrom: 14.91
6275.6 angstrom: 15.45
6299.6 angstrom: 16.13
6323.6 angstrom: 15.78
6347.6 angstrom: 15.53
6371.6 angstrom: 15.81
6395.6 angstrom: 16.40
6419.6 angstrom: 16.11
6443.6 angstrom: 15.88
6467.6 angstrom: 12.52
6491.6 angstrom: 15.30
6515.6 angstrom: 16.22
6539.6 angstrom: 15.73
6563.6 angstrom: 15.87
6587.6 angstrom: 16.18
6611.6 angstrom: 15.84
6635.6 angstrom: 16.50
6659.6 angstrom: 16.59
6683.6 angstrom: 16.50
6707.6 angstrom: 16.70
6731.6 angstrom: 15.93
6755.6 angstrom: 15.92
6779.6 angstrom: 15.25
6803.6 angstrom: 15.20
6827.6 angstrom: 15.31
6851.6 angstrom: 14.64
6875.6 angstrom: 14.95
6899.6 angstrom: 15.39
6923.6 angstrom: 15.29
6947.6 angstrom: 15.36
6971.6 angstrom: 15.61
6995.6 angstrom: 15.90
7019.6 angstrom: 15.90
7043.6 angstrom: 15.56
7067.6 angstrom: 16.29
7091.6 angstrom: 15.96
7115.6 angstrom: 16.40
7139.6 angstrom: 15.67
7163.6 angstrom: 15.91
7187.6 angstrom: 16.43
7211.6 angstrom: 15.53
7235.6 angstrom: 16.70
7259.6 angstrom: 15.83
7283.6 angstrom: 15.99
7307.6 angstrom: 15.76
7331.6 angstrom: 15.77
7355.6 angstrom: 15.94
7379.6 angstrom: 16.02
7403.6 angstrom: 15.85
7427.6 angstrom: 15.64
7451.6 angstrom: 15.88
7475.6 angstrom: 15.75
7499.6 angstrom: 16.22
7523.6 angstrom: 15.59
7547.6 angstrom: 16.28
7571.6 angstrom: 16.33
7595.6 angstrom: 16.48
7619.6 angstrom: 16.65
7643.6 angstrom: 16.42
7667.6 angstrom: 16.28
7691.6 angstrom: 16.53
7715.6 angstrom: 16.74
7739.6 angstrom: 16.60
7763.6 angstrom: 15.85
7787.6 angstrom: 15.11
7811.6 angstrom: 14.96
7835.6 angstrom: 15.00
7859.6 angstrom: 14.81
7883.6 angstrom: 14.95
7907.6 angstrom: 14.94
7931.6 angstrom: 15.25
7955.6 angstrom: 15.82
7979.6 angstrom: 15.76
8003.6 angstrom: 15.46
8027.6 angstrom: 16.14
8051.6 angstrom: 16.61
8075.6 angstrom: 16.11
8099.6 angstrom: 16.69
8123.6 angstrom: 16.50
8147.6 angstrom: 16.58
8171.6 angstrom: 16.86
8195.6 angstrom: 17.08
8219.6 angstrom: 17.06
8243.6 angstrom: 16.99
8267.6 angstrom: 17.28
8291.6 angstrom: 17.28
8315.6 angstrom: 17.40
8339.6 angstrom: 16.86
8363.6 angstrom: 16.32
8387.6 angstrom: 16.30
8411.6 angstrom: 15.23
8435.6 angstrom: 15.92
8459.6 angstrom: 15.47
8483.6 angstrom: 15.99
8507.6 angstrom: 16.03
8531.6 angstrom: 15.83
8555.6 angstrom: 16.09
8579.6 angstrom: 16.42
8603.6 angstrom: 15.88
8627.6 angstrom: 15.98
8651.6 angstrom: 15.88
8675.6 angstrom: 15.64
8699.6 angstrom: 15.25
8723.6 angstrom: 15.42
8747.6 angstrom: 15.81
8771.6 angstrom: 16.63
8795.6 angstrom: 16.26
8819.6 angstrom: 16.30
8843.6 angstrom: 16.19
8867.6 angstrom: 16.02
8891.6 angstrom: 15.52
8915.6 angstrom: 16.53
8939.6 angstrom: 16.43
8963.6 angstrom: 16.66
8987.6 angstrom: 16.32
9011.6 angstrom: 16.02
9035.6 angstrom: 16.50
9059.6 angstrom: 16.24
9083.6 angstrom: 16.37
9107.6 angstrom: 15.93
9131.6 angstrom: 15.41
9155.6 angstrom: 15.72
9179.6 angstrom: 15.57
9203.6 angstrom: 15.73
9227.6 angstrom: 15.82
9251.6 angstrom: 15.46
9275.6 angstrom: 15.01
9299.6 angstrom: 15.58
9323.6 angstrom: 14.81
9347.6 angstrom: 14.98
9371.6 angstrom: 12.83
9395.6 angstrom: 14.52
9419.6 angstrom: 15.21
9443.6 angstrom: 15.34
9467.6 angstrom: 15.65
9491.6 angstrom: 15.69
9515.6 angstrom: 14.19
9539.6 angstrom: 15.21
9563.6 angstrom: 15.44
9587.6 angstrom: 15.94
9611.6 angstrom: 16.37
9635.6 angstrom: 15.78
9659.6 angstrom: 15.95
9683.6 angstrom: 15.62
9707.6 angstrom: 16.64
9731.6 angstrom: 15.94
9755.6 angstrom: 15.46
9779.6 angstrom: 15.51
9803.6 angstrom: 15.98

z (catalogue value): 0.098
